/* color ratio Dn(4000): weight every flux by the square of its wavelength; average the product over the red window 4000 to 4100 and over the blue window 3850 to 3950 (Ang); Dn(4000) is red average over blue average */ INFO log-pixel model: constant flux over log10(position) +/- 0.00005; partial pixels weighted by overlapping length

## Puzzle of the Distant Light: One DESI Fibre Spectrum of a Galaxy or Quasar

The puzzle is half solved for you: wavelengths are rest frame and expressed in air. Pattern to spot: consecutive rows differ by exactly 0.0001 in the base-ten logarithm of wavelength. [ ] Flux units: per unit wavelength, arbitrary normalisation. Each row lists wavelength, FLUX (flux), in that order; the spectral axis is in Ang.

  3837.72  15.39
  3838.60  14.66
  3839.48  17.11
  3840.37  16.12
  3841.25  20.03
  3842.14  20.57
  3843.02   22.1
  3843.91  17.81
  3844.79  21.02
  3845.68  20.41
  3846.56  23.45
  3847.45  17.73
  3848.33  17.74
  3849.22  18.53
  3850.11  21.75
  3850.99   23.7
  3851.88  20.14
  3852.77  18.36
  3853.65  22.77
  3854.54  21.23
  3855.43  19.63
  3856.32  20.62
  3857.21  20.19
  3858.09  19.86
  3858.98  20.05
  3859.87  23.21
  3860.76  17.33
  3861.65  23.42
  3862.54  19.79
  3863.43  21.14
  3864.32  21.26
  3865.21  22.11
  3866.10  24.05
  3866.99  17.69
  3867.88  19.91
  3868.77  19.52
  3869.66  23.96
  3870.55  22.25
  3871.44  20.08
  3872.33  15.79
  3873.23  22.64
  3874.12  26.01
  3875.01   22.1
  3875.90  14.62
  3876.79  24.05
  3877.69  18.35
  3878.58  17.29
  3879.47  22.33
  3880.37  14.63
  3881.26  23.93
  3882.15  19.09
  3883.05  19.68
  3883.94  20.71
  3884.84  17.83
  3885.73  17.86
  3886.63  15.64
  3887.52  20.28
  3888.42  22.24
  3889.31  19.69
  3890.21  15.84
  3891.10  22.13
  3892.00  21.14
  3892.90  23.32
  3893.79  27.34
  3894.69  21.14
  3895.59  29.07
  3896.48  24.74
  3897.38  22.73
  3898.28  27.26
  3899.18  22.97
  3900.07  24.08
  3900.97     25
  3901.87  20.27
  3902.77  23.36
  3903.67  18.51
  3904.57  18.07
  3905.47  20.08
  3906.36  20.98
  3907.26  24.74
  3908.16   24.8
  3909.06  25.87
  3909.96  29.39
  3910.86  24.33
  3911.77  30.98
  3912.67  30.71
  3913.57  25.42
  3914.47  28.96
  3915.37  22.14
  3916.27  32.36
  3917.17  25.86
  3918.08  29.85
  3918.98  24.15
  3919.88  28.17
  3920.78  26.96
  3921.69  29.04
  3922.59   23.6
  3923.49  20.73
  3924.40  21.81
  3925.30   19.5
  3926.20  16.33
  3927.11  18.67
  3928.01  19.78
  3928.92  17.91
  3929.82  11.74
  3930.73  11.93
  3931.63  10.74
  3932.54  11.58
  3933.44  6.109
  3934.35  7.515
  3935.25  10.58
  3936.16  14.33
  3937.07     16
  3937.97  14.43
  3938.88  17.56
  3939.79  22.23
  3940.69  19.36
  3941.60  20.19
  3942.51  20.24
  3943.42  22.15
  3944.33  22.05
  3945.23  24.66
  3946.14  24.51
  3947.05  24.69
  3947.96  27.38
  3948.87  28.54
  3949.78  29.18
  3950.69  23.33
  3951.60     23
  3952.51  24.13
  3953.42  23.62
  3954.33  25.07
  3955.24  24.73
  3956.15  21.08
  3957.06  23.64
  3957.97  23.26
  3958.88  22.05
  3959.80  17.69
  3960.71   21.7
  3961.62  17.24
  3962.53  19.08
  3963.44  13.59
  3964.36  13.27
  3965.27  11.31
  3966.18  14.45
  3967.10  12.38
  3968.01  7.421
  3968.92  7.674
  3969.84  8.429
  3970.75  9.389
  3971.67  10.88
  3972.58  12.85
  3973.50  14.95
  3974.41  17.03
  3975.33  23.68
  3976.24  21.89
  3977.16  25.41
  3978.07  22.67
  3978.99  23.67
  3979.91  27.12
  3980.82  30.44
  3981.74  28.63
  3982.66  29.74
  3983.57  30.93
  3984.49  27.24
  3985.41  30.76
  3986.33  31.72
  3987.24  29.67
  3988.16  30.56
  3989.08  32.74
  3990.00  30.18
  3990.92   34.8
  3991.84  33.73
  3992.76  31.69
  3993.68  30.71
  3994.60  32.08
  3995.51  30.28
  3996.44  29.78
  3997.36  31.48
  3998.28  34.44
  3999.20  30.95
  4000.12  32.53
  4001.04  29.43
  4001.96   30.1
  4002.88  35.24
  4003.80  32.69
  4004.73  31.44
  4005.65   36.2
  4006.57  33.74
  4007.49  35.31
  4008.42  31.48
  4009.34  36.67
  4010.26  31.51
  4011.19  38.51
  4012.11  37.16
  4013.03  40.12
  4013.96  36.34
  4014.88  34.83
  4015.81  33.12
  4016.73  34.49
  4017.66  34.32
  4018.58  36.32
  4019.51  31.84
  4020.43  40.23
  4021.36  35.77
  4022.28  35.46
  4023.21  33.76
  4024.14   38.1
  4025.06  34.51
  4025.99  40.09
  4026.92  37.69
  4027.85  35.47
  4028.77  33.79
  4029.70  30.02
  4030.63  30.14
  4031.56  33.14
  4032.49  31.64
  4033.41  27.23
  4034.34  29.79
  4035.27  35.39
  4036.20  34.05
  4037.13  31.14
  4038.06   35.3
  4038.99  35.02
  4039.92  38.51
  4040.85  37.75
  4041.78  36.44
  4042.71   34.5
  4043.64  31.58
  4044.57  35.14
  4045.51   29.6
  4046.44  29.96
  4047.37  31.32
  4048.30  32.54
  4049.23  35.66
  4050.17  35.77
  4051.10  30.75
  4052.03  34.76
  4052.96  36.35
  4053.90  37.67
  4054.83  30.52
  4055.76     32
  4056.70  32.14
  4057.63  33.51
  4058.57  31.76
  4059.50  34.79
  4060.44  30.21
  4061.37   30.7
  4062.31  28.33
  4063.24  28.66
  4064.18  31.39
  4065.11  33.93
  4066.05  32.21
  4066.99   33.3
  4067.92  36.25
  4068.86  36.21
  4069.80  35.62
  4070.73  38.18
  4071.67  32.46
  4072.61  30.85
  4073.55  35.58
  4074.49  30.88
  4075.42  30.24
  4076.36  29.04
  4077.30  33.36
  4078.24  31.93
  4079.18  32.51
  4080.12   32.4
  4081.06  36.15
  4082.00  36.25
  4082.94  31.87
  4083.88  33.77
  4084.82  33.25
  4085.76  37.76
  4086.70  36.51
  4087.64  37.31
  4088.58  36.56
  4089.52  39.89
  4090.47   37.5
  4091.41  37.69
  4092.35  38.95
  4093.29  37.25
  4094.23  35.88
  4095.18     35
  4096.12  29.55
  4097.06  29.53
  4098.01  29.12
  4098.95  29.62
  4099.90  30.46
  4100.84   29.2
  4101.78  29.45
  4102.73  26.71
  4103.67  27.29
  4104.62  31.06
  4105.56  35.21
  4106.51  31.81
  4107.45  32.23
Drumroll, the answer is 1.72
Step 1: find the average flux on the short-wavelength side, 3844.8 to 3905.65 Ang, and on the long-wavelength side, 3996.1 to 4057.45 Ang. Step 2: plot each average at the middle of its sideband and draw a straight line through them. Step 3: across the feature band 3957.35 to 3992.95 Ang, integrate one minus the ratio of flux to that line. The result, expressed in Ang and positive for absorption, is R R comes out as 9.5 Ang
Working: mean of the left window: 20.9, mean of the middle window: 21.8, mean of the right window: 34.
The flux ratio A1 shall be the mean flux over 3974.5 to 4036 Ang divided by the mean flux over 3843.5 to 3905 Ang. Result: 1.54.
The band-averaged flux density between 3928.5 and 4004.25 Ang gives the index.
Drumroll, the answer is 22.4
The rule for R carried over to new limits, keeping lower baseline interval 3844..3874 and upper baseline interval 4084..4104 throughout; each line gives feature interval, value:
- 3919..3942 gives 6.5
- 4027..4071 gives -3.0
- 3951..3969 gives 5.2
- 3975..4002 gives -1.8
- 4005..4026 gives -4.5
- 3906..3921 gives -2.0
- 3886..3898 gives 0.3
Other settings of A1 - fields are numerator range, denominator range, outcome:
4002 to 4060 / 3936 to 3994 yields 1.54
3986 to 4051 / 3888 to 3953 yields 1.53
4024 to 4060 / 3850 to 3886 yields 1.64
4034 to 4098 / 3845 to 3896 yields 1.64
